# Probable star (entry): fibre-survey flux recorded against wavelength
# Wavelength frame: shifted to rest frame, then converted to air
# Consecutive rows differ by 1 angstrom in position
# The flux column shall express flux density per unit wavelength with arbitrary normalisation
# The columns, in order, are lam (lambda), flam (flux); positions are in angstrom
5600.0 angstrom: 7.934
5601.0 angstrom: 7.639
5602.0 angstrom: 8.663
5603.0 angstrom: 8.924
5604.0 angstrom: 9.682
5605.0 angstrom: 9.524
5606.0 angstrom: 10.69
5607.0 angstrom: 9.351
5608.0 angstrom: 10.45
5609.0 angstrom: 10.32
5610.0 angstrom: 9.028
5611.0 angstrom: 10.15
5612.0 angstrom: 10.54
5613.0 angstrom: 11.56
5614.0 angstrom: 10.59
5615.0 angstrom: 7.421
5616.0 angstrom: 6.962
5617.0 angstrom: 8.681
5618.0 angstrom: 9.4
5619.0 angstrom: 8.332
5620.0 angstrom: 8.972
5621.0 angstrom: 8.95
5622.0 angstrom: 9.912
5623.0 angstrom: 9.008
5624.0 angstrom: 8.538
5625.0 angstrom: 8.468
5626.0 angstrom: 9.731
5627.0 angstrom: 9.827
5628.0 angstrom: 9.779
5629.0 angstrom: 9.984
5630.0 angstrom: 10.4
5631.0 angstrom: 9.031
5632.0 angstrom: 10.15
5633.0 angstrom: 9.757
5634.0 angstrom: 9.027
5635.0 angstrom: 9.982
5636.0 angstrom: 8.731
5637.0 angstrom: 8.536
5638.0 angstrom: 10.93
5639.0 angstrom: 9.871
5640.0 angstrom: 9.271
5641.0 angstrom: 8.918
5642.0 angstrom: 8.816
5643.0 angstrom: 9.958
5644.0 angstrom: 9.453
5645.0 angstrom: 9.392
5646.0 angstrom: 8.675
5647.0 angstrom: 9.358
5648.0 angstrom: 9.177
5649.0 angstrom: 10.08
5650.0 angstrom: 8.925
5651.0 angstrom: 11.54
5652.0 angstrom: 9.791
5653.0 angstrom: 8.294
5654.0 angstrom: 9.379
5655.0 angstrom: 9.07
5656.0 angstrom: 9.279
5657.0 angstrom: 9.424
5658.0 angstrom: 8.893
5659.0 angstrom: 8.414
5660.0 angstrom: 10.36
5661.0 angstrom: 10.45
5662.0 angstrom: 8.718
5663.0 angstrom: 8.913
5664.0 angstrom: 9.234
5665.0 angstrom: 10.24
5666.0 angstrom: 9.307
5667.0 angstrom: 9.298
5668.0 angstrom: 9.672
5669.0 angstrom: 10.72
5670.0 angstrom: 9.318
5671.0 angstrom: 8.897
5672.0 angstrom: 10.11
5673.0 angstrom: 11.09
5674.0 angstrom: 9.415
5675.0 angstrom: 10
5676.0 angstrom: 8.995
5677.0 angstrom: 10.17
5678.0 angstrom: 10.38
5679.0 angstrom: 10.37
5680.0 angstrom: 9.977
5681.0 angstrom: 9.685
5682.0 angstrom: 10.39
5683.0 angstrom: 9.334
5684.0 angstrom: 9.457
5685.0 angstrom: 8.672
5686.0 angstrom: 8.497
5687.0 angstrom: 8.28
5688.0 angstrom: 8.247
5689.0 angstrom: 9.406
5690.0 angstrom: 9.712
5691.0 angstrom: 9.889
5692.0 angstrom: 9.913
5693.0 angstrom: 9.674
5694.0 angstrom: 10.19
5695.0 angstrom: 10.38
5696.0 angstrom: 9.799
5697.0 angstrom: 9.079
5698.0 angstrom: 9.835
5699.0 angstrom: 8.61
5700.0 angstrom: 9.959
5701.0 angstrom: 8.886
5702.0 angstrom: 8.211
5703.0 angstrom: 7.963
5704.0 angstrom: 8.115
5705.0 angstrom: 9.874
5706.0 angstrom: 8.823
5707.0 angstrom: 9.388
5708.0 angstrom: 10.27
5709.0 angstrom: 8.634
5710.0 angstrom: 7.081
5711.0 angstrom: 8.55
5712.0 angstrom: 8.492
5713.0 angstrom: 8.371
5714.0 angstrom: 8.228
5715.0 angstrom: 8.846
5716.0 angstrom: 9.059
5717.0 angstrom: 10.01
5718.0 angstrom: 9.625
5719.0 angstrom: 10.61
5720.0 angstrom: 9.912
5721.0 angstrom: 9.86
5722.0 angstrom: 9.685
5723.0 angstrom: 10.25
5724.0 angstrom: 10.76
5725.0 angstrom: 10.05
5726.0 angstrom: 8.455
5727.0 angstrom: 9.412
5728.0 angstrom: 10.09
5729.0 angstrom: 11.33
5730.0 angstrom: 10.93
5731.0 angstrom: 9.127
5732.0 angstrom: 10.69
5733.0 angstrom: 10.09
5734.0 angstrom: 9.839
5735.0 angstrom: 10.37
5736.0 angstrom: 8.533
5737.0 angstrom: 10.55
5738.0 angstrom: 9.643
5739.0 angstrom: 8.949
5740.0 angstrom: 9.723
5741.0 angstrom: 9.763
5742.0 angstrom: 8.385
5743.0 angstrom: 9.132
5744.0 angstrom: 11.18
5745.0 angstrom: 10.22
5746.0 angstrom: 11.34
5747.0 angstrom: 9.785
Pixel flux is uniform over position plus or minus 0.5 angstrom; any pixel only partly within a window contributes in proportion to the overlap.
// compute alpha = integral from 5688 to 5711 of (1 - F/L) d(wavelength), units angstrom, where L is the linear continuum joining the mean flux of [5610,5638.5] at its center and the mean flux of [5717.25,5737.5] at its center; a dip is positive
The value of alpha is 1.45 angstrom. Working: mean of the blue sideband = 9.4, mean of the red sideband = 10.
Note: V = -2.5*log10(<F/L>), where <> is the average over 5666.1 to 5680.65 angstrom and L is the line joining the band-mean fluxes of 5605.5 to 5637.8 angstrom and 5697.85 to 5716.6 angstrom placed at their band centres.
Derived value -0.094 mag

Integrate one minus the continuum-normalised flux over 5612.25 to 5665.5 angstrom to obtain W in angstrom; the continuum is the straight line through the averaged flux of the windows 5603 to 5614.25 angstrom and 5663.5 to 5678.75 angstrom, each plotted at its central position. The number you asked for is 3.11 angstrom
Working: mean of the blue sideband 10.1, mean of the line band 9.37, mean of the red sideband 9.8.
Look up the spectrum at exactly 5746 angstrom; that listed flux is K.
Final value 11.34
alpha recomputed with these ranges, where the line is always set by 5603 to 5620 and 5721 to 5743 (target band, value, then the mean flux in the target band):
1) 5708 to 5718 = 1.1 angstrom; 8.72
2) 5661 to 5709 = 1.1 angstrom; 9.48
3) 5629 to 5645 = 0.1 angstrom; 9.53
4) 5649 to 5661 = 0.2 angstrom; 9.47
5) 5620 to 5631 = 0.1 angstrom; 9.42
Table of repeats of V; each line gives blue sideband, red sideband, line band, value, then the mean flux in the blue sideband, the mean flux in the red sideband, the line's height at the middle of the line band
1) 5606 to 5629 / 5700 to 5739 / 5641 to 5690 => -0.008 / 9.4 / 9.44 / 9.42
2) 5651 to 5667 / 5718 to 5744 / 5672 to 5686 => -0.032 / 9.39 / 9.87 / 9.52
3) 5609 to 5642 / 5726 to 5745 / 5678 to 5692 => 0.023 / 9.39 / 9.85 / 9.64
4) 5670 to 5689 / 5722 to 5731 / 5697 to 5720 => 0.101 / 9.54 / 10.1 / 9.87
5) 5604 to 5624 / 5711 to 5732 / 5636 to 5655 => 0.008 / 9.45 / 9.65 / 9.51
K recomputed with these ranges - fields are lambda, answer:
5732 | 10.69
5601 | 7.639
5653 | 8.294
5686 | 8.497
